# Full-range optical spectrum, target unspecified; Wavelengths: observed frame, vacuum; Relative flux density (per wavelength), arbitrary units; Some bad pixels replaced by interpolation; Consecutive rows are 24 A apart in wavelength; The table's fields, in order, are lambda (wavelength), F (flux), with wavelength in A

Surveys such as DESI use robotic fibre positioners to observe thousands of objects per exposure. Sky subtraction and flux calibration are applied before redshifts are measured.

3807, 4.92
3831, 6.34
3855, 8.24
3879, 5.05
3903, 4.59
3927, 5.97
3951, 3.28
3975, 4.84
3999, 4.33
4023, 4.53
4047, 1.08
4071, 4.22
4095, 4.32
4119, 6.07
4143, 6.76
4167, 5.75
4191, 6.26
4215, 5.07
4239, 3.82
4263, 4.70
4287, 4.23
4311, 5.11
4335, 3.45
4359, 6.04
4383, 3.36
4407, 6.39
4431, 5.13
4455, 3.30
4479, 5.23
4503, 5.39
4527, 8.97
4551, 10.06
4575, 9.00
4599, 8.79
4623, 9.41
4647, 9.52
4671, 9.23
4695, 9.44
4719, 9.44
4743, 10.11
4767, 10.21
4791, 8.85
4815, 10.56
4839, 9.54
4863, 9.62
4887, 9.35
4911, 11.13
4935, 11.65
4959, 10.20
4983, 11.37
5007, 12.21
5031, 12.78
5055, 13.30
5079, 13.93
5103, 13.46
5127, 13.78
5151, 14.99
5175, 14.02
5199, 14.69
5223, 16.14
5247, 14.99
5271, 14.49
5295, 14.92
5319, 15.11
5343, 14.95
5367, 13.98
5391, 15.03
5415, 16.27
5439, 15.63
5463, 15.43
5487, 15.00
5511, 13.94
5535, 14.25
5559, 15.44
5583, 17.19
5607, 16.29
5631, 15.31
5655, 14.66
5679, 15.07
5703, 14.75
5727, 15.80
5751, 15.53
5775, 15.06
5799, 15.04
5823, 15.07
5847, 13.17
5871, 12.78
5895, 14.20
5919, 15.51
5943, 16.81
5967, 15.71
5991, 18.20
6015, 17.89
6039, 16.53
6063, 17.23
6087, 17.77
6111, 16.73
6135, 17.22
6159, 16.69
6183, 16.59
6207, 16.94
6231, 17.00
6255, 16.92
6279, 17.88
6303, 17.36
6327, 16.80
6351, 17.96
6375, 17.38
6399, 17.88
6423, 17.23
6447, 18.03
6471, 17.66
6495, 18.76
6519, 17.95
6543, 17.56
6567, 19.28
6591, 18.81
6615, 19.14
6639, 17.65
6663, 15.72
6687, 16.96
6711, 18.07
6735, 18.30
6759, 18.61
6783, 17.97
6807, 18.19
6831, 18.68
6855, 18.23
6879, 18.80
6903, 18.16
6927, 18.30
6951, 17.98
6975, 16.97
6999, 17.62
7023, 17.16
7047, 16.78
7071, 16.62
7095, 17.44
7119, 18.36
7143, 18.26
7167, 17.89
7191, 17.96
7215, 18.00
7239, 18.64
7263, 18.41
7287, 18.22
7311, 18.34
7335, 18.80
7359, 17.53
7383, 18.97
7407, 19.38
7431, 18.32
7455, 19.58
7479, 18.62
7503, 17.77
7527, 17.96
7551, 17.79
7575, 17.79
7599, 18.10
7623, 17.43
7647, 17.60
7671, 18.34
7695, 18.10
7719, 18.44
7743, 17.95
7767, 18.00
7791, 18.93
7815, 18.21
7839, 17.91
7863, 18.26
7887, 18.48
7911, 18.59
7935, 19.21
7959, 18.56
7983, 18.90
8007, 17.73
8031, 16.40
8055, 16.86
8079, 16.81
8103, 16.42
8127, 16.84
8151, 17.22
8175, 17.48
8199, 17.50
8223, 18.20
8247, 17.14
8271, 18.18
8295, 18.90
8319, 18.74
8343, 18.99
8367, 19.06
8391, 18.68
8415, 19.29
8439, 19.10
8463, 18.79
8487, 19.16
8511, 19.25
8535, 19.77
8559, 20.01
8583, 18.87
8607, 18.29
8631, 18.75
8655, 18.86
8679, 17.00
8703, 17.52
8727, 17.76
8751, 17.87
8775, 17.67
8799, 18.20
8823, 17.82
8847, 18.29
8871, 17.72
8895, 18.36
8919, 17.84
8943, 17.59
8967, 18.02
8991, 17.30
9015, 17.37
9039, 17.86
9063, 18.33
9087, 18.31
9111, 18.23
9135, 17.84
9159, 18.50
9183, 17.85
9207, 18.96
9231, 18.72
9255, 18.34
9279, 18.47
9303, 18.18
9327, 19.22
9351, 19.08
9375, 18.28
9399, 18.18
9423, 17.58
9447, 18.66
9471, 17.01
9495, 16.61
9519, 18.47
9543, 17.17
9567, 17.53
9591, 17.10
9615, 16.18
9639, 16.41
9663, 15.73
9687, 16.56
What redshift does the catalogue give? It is 0.13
